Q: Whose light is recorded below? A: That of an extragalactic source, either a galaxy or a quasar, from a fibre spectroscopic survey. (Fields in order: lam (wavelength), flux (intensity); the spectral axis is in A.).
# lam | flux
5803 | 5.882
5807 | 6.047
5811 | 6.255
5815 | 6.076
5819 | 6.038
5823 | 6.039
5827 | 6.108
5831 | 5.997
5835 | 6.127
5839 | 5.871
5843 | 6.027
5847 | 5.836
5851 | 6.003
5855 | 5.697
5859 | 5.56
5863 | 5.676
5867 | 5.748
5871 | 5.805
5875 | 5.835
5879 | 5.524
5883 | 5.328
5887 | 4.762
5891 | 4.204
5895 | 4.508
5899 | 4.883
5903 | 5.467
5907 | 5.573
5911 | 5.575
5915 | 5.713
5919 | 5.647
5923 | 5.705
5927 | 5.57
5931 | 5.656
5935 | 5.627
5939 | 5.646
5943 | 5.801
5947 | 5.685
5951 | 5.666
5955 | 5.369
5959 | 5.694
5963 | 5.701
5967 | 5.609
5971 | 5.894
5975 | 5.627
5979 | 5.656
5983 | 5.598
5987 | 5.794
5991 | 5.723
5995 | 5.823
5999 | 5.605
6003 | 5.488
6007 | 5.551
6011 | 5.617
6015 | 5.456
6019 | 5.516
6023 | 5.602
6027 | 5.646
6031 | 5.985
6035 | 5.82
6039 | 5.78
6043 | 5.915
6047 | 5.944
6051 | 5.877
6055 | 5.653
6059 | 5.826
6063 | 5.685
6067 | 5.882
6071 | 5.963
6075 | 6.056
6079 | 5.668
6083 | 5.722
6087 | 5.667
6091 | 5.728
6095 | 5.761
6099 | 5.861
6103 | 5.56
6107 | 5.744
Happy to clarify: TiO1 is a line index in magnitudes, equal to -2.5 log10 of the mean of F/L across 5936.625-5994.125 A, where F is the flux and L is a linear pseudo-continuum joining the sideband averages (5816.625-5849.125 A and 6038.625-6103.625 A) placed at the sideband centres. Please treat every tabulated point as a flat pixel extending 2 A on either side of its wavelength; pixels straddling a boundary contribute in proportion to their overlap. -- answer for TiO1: 0.04 mag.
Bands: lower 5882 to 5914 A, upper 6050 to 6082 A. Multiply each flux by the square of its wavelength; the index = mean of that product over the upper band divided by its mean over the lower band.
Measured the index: 1.22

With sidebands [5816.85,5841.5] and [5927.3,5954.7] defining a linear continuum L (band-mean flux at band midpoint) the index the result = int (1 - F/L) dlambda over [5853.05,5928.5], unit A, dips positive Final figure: 5.37 A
